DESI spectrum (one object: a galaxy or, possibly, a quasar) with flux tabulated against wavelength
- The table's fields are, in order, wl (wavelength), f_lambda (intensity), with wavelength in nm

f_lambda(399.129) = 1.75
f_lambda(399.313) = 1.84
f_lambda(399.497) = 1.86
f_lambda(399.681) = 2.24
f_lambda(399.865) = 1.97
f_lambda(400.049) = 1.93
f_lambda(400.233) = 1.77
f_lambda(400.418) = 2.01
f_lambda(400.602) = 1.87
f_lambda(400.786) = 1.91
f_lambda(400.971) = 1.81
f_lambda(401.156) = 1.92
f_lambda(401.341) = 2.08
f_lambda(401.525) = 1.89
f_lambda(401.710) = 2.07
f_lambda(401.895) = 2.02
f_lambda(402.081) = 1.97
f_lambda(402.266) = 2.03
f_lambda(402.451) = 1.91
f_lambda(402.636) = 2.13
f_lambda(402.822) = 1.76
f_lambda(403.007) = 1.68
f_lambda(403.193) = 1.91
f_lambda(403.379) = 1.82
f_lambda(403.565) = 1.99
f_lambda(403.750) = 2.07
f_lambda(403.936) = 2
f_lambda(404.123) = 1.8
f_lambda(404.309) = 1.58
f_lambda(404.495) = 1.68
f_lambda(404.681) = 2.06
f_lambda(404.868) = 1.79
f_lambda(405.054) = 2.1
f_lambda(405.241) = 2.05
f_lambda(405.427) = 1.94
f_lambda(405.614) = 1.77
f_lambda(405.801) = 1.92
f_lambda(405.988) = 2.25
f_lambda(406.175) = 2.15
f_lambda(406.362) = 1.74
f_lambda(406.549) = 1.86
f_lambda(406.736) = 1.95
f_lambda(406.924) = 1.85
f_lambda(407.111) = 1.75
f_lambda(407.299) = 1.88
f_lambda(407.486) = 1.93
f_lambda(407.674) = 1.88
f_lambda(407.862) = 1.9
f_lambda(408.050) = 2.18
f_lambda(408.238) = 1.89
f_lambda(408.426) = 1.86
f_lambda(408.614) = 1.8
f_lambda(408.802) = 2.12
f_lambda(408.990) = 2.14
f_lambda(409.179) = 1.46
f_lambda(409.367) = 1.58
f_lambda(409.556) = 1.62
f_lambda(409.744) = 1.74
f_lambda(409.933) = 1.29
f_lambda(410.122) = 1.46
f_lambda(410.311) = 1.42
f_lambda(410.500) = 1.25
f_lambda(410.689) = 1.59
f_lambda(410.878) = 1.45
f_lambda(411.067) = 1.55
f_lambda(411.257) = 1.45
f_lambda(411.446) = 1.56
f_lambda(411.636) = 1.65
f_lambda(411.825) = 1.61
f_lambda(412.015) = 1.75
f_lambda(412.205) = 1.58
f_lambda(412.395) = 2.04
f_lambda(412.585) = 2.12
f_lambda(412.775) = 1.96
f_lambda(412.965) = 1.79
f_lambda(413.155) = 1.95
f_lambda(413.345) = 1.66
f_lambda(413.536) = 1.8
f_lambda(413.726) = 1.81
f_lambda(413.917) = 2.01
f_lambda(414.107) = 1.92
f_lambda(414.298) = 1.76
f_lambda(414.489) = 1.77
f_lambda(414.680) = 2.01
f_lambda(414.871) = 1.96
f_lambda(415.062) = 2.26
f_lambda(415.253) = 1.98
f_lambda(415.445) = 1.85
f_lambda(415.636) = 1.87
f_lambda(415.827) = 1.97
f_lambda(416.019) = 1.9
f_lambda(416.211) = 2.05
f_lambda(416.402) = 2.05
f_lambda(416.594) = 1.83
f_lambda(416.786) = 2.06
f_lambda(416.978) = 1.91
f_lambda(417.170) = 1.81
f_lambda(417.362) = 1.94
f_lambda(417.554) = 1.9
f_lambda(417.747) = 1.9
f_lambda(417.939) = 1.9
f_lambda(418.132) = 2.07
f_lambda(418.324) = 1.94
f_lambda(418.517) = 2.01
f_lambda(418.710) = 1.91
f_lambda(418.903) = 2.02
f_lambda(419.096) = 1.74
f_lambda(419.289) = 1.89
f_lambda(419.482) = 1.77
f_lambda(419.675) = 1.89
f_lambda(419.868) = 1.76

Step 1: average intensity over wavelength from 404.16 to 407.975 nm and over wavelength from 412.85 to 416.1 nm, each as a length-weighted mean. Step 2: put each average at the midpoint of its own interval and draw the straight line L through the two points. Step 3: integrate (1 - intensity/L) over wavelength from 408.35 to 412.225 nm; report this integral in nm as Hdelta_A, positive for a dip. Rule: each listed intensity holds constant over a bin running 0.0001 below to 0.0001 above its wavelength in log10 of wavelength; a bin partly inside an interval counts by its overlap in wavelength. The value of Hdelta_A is 0.58 nm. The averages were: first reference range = 1.9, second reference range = 1.9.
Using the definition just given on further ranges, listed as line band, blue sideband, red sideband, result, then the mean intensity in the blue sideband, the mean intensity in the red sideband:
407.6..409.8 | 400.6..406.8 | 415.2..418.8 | 0.09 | 1.93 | 1.94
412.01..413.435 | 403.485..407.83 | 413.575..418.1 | 0.05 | 1.91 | 1.93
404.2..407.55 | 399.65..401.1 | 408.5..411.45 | -0.32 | 1.93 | 1.6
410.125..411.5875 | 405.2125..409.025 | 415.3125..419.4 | 0.35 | 1.94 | 1.93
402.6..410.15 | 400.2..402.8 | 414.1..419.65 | 0.33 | 1.96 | 1.93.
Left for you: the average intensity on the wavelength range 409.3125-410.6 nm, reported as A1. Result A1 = 1.48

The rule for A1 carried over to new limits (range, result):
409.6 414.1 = 1.68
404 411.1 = 1.8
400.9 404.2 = 1.94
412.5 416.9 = 1.93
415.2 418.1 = 1.93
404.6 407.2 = 1.94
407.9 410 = 1.8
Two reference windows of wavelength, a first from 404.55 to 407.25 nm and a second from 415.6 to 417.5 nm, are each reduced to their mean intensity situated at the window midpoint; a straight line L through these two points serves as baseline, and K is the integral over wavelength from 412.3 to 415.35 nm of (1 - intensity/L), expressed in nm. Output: 0.023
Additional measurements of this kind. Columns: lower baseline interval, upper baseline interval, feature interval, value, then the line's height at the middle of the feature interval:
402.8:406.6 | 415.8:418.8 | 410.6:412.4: 0.303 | 1.93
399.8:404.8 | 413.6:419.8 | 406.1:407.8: 0.027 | 1.92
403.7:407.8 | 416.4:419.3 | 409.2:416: 0.620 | 1.92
